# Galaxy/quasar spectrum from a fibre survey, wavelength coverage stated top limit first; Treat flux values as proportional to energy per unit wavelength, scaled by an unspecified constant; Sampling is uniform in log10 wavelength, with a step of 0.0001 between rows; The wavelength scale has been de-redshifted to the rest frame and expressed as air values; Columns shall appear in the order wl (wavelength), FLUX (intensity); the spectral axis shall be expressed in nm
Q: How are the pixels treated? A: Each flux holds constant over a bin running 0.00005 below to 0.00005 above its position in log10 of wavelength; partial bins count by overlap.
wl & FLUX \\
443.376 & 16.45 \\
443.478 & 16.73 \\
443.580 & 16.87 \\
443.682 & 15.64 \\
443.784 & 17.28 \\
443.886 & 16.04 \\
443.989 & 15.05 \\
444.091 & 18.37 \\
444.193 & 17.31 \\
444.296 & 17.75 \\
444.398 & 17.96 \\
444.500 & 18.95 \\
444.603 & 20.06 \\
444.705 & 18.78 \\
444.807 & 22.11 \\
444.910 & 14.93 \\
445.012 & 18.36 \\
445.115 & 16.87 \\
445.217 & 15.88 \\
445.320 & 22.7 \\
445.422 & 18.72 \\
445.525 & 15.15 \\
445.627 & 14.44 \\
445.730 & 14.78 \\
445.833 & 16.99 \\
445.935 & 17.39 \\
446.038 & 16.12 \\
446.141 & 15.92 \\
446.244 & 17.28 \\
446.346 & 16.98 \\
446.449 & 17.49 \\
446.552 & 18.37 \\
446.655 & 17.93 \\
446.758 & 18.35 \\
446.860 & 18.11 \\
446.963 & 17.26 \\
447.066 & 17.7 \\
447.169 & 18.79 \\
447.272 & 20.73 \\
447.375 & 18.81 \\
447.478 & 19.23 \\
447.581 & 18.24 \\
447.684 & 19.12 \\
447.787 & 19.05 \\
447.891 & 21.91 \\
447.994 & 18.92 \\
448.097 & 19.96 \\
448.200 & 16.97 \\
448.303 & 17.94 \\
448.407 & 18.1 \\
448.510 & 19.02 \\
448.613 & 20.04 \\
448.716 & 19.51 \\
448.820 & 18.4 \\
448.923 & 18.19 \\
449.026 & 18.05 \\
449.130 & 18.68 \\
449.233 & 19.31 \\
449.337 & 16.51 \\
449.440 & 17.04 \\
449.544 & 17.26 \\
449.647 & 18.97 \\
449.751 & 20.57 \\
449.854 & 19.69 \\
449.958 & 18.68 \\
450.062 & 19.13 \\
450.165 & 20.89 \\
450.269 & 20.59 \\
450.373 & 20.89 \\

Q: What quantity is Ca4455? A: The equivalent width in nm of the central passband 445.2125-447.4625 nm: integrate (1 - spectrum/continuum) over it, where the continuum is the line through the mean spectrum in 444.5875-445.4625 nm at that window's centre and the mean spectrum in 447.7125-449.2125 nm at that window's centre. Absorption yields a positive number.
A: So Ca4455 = 0.14 nm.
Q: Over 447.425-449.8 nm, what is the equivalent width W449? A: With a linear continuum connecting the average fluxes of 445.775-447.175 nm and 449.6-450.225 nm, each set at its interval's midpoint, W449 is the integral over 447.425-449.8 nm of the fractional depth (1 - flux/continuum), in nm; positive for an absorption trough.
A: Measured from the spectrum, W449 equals 0.01 nm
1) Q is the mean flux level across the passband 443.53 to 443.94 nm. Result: 16.4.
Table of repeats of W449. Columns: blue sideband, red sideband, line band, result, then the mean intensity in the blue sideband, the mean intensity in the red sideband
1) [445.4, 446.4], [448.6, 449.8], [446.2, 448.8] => -0.19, 16.3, 18.5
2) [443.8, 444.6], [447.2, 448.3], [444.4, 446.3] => 0.05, 17.5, 19.2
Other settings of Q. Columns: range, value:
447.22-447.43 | 19.8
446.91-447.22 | 17.9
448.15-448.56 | 18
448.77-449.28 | 18.5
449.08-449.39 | 18.2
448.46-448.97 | 19.1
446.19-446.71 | 17.6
